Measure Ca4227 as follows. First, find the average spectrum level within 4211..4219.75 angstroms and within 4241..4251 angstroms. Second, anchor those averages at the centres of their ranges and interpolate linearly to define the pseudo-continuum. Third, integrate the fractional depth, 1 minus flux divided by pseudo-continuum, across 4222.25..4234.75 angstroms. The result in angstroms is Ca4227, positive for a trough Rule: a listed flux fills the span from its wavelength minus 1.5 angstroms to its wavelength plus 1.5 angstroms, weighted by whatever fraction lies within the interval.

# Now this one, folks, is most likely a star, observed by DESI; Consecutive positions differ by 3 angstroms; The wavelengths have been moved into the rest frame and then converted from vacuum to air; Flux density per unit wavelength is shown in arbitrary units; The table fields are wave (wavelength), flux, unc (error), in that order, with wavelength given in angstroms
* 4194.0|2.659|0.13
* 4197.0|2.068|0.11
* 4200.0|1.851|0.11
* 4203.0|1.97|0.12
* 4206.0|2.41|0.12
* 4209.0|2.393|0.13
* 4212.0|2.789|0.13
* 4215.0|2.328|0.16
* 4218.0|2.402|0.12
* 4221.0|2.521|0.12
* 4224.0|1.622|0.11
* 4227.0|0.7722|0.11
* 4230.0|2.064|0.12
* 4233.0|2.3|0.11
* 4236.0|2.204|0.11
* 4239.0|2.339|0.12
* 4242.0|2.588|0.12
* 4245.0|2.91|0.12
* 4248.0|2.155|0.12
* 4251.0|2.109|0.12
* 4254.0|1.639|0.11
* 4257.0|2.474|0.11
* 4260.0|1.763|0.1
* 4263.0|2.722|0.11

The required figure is 3.9 angstroms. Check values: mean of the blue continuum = 2.49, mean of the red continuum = 2.48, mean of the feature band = 1.72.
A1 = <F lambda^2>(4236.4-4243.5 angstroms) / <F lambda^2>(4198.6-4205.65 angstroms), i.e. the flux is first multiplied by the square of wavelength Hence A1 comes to 1.24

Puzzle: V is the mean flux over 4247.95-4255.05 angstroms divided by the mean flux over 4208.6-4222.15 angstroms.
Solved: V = 0.78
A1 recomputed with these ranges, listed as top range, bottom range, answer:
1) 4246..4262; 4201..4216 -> 0.90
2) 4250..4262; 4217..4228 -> 1.11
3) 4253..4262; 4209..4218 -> 0.82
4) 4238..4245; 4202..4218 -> 1.09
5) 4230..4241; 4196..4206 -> 1.14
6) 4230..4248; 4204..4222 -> 0.99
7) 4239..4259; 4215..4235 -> 1.17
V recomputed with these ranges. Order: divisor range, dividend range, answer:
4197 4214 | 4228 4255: 0.99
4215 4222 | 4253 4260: 0.83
